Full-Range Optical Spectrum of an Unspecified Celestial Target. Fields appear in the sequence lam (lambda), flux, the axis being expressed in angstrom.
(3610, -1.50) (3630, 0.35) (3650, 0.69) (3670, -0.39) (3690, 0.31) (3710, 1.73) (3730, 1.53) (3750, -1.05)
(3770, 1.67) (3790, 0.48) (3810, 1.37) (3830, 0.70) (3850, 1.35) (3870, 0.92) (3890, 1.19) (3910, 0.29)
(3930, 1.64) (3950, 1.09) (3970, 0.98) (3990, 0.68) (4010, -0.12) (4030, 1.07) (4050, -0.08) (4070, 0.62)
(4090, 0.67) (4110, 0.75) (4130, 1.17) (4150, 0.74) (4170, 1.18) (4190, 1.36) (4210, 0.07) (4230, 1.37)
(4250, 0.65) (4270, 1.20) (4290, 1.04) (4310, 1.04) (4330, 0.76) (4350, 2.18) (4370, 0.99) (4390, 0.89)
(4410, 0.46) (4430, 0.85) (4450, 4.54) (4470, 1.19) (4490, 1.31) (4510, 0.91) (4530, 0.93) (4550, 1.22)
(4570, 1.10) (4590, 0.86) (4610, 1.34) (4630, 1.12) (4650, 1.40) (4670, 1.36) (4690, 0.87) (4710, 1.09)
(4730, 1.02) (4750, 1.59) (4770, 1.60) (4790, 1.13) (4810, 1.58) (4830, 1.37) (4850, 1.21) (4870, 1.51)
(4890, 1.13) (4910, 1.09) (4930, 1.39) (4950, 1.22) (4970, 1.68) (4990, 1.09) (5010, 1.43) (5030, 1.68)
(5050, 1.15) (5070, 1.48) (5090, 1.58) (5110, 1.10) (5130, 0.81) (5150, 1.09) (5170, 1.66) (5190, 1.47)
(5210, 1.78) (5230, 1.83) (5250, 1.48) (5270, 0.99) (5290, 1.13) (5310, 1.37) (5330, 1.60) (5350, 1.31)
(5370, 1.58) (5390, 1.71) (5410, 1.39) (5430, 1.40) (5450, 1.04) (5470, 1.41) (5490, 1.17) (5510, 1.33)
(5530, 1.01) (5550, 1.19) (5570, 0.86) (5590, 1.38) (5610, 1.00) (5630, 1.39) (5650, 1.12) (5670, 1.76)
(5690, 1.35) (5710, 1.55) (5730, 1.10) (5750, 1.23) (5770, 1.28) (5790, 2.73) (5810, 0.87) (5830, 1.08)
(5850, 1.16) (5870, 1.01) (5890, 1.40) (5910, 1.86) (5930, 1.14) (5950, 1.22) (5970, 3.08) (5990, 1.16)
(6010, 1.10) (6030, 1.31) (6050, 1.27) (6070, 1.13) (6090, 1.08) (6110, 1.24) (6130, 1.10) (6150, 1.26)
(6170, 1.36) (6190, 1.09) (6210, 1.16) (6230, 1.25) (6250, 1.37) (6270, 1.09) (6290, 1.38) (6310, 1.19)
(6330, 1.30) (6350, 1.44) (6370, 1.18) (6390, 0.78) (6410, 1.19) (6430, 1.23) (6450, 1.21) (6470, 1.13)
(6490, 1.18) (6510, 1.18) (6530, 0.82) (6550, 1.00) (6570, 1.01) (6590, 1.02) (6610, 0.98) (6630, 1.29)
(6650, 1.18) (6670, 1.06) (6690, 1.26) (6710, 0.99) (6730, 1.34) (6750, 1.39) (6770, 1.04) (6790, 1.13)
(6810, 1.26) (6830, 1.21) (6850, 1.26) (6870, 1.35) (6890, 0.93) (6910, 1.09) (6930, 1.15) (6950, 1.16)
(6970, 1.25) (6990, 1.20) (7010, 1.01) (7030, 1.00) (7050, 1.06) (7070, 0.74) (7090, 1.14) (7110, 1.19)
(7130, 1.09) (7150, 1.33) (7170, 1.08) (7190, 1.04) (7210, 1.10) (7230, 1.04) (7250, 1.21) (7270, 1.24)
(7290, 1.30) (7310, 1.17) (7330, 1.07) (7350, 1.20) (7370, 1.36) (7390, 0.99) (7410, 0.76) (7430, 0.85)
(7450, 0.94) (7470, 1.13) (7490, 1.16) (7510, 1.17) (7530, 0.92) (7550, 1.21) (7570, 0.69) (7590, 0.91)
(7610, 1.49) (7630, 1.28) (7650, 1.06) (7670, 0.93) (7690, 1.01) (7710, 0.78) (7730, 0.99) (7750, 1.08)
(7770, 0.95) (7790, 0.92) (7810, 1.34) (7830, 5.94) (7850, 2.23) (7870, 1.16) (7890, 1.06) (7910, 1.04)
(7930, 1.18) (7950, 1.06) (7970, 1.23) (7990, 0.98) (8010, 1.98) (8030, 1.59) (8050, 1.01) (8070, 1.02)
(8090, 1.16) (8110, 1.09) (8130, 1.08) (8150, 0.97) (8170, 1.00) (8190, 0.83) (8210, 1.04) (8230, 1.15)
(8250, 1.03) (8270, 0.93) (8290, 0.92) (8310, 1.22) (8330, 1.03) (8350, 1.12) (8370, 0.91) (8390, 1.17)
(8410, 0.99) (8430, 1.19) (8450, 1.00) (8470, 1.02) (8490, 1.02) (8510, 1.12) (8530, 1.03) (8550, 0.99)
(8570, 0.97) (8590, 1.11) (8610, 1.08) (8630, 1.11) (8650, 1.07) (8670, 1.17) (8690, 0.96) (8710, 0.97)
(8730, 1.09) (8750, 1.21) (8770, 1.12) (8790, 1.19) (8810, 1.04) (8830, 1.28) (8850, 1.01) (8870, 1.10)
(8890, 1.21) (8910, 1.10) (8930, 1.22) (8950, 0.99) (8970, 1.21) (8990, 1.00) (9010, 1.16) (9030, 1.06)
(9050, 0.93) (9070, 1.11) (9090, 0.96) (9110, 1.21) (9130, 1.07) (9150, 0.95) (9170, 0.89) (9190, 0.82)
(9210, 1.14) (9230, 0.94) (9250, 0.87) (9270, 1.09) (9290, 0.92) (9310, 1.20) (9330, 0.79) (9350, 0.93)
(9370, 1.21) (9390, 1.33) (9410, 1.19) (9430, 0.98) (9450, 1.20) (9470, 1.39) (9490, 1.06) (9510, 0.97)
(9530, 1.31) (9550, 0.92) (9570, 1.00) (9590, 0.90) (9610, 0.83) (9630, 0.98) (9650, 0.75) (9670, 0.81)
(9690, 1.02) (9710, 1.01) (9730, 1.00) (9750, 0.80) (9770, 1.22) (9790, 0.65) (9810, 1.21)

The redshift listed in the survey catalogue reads 0.192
